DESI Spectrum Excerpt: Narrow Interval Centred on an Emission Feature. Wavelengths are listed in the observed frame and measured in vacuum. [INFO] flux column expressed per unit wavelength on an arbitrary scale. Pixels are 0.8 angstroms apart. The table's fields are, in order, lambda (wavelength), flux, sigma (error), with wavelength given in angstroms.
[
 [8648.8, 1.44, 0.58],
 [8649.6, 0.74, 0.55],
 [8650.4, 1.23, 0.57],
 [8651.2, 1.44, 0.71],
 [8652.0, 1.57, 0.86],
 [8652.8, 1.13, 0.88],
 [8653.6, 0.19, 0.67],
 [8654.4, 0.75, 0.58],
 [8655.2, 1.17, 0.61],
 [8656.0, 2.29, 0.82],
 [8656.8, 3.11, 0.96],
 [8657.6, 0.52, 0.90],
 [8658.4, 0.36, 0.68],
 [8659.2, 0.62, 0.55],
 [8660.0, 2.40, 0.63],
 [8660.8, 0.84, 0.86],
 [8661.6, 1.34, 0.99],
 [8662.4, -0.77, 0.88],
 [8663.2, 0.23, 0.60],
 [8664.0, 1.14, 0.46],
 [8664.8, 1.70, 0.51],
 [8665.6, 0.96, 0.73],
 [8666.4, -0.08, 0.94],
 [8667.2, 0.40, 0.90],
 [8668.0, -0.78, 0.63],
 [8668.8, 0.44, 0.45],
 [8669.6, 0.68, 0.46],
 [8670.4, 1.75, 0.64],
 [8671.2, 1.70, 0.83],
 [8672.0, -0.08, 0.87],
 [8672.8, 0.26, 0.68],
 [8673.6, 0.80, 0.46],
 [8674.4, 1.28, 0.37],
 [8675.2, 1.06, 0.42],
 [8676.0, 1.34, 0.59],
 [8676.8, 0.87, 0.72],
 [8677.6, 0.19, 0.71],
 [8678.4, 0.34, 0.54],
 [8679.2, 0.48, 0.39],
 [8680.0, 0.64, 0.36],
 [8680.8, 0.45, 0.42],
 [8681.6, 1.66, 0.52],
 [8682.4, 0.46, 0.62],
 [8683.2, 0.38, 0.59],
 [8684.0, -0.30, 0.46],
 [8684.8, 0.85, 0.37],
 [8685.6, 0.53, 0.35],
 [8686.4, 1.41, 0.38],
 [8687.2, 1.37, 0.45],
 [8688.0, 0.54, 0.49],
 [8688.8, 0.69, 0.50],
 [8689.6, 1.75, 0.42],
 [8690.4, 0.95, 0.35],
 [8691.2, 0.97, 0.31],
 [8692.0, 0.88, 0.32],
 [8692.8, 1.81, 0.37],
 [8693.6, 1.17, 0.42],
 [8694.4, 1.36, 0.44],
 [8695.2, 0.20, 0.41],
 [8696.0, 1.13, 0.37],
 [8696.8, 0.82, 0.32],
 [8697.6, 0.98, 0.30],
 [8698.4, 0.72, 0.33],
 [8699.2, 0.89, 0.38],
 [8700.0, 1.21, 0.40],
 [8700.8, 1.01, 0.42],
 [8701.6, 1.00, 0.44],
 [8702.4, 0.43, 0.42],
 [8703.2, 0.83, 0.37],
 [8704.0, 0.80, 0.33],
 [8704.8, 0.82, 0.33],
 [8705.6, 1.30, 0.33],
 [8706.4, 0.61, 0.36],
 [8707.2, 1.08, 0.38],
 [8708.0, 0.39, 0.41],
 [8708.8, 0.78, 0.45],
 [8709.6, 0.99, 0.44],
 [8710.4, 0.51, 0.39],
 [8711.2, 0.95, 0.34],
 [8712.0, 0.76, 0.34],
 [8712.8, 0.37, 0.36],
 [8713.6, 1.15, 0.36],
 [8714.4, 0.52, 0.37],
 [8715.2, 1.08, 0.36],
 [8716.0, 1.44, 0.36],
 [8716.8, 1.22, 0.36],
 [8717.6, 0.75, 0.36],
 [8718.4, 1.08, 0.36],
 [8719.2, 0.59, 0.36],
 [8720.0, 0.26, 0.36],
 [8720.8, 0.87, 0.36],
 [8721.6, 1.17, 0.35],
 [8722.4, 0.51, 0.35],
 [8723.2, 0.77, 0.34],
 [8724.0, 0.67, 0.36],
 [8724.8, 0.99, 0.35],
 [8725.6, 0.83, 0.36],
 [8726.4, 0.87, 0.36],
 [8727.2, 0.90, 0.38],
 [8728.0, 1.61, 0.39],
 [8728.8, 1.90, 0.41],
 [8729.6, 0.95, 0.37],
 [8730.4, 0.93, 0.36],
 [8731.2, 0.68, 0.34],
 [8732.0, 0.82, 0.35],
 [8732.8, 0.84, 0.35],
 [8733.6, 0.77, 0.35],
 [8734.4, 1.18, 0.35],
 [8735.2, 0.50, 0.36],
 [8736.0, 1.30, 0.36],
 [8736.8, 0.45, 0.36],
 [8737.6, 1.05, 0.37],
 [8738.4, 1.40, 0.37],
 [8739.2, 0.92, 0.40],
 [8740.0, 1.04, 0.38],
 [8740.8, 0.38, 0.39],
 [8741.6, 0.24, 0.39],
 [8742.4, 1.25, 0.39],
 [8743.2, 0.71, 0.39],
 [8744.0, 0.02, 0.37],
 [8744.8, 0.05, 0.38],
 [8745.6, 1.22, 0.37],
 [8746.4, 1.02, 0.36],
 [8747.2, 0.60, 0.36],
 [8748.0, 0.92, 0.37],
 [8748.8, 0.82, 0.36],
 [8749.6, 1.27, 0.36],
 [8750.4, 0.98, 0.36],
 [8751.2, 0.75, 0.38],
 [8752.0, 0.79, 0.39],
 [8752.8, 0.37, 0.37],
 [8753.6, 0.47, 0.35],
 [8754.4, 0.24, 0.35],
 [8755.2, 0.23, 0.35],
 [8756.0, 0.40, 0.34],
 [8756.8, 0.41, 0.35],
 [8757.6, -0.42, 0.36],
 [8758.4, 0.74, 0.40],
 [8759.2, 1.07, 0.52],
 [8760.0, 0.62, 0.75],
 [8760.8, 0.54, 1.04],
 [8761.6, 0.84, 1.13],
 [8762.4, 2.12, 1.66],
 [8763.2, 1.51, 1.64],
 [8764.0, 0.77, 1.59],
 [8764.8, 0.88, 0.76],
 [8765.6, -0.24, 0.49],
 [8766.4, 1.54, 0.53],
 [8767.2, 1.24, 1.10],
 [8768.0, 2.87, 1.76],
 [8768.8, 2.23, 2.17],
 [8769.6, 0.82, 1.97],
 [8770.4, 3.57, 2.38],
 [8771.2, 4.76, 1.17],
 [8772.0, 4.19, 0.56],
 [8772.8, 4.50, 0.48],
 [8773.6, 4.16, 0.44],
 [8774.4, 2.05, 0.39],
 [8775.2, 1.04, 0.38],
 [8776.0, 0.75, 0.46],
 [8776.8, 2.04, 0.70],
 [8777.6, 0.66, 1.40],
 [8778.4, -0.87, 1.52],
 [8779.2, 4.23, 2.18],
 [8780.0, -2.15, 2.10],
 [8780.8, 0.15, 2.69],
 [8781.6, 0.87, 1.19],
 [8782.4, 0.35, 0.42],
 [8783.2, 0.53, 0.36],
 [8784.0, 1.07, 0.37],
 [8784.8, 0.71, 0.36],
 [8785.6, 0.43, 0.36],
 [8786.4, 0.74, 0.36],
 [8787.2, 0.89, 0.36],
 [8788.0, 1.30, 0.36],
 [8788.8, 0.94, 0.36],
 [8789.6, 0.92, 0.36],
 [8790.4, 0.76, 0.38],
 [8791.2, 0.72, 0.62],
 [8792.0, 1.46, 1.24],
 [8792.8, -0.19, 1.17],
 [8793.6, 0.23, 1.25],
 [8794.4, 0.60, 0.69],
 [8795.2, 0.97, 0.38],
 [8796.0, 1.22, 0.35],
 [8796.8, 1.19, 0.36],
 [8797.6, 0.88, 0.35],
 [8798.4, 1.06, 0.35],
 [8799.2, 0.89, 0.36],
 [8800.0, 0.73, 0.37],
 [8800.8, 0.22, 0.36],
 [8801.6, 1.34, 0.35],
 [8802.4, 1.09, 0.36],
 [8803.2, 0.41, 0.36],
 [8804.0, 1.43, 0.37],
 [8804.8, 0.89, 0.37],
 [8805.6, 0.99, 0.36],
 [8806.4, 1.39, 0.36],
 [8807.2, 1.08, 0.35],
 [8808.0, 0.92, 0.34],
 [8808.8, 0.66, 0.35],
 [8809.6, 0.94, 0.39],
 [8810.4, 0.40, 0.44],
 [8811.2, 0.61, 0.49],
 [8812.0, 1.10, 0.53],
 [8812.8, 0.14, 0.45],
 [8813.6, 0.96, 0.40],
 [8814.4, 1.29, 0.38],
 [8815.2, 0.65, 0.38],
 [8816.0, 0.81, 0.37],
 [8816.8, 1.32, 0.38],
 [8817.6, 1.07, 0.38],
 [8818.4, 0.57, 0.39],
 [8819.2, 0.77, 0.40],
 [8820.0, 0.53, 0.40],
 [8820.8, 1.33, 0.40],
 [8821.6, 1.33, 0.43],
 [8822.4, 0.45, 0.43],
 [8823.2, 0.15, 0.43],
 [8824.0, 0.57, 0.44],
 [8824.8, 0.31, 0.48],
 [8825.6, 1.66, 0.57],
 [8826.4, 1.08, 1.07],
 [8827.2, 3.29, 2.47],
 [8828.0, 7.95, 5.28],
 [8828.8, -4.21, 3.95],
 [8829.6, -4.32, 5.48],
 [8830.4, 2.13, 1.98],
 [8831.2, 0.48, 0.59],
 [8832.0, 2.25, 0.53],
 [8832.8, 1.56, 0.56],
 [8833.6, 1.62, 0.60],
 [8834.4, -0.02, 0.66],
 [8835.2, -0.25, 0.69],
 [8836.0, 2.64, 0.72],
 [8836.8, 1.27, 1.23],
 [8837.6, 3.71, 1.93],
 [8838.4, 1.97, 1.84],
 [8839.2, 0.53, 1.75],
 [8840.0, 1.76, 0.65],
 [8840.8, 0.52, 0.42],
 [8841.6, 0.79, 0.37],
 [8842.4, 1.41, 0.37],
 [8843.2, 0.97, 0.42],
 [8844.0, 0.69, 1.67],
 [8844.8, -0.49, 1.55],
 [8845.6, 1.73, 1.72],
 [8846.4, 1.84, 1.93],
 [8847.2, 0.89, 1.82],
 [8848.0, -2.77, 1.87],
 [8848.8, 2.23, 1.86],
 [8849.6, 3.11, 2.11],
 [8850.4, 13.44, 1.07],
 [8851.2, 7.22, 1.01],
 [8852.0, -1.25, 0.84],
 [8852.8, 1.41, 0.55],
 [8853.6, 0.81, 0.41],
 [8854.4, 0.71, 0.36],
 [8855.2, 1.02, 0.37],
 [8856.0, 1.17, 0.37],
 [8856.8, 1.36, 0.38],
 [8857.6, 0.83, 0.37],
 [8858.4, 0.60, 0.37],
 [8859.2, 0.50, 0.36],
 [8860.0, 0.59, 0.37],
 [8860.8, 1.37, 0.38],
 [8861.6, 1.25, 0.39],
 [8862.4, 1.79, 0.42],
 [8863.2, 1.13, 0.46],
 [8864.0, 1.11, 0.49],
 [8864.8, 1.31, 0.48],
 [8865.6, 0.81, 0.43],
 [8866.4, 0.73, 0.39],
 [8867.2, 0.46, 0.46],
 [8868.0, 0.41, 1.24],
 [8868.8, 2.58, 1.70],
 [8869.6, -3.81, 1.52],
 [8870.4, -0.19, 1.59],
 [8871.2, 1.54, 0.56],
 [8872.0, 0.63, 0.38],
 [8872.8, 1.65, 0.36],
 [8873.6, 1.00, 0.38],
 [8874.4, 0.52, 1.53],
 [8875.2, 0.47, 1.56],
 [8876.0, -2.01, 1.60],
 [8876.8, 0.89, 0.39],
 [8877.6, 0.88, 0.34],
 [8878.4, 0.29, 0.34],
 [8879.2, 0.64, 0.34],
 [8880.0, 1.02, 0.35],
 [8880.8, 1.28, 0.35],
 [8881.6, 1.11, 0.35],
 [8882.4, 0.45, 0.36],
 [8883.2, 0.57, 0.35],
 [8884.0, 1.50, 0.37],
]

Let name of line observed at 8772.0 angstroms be H-beta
